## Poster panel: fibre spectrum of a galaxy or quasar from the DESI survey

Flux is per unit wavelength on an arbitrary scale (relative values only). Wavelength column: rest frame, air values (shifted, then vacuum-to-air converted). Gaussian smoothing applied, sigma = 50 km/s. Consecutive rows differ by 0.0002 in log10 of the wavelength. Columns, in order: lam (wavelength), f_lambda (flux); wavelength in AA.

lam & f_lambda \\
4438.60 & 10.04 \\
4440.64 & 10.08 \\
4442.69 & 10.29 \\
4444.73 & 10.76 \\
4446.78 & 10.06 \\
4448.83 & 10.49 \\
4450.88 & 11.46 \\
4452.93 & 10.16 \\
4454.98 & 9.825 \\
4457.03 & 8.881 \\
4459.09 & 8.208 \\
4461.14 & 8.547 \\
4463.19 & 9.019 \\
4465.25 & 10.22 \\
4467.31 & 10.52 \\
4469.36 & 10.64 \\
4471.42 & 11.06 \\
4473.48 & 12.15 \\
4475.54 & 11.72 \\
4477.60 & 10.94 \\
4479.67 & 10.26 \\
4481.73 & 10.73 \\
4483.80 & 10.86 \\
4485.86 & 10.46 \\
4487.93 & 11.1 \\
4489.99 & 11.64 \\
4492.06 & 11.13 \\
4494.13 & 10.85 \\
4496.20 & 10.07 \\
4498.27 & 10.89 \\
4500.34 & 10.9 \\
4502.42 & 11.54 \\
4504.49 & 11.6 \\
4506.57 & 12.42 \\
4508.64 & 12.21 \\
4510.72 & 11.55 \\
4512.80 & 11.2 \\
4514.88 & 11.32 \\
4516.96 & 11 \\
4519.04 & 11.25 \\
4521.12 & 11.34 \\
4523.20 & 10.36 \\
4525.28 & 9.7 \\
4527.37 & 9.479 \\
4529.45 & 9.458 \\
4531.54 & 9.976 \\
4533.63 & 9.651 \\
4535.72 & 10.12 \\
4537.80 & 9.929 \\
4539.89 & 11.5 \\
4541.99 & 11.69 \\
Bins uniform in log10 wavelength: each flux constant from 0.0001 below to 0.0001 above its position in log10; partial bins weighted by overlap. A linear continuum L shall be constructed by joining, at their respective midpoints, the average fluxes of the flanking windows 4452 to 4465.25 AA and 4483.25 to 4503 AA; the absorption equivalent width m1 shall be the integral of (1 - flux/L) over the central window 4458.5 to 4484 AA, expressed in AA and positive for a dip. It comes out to -1.4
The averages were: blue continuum 9.19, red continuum 10.9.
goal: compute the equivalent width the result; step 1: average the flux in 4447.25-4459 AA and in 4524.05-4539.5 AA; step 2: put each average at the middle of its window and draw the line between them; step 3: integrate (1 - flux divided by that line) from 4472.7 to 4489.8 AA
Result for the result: -1.9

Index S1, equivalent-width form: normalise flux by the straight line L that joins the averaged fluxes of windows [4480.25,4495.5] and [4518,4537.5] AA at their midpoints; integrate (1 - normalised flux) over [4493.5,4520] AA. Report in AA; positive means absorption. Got -1.9 AA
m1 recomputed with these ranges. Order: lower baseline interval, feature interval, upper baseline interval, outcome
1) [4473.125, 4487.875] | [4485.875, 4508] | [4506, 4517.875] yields 0.2 AA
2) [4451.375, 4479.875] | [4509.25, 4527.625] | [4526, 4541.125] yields -1.5 AA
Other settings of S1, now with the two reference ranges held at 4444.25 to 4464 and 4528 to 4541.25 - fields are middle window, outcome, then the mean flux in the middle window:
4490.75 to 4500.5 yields -0.84 AA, 10.8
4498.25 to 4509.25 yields -1.84 AA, 11.6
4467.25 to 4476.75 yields -1.43 AA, 11.3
